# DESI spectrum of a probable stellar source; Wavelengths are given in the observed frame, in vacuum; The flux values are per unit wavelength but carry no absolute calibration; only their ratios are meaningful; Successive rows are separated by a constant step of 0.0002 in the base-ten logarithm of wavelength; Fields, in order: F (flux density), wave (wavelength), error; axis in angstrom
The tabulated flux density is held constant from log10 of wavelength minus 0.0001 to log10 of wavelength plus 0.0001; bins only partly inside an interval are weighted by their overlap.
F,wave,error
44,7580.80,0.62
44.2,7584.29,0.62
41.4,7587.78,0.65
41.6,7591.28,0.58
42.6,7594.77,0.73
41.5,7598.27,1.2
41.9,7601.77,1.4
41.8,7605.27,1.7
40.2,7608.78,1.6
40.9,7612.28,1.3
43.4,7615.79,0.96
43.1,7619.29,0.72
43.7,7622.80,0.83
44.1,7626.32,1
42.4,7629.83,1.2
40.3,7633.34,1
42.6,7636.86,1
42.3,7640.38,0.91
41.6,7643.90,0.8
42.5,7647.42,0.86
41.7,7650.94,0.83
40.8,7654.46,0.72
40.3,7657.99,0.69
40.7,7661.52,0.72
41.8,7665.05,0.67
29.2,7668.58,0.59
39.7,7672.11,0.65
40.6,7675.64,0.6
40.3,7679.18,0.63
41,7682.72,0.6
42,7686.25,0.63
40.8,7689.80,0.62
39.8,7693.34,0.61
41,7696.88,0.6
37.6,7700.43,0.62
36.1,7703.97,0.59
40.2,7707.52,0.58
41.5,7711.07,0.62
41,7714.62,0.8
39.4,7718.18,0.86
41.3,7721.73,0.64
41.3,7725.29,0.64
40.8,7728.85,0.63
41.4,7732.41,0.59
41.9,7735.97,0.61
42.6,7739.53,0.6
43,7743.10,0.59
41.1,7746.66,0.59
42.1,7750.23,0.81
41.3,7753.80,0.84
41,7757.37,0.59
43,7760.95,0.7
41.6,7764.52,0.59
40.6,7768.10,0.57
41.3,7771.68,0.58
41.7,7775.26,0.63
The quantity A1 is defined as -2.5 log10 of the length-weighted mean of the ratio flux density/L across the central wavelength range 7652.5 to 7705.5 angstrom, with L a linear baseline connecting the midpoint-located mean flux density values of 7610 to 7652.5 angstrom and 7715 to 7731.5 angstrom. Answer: 0.06 mag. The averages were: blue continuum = 42.4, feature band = 39.5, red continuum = 40.7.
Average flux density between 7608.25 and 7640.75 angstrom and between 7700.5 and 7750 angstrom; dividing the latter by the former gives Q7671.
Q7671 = 1.0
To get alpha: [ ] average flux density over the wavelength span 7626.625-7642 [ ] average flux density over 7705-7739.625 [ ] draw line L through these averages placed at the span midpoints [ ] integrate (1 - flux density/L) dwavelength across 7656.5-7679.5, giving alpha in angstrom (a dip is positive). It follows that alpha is 1.6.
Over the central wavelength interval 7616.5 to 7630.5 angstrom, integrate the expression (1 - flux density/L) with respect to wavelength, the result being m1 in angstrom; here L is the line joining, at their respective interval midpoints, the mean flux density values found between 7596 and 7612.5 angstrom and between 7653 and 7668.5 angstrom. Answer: -0.9 angstrom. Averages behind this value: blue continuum 41.3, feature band 43.4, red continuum 39.6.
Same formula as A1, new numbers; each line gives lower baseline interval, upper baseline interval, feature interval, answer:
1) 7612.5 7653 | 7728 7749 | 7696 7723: 0.06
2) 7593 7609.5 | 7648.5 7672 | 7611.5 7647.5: -0.05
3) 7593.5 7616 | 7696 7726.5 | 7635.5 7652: -0.03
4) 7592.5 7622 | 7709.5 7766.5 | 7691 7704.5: 0.07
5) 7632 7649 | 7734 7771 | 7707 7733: 0.03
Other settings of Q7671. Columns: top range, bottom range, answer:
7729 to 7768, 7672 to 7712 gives 1.04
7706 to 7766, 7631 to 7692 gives 1.02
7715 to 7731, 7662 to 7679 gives 1.06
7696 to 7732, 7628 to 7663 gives 0.96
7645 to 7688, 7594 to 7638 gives 0.95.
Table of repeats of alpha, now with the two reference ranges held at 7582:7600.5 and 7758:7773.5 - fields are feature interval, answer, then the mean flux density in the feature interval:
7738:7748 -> -0.1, 42.3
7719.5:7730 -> 0.2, 41.1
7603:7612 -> 0.3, 41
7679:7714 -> 1.5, 40.1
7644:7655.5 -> 0.1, 41.7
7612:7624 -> -0.2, 43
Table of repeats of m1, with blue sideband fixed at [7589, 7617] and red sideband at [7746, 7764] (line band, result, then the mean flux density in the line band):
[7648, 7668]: 0.6 angstrom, 40.4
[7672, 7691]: 0.4 angstrom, 40.8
